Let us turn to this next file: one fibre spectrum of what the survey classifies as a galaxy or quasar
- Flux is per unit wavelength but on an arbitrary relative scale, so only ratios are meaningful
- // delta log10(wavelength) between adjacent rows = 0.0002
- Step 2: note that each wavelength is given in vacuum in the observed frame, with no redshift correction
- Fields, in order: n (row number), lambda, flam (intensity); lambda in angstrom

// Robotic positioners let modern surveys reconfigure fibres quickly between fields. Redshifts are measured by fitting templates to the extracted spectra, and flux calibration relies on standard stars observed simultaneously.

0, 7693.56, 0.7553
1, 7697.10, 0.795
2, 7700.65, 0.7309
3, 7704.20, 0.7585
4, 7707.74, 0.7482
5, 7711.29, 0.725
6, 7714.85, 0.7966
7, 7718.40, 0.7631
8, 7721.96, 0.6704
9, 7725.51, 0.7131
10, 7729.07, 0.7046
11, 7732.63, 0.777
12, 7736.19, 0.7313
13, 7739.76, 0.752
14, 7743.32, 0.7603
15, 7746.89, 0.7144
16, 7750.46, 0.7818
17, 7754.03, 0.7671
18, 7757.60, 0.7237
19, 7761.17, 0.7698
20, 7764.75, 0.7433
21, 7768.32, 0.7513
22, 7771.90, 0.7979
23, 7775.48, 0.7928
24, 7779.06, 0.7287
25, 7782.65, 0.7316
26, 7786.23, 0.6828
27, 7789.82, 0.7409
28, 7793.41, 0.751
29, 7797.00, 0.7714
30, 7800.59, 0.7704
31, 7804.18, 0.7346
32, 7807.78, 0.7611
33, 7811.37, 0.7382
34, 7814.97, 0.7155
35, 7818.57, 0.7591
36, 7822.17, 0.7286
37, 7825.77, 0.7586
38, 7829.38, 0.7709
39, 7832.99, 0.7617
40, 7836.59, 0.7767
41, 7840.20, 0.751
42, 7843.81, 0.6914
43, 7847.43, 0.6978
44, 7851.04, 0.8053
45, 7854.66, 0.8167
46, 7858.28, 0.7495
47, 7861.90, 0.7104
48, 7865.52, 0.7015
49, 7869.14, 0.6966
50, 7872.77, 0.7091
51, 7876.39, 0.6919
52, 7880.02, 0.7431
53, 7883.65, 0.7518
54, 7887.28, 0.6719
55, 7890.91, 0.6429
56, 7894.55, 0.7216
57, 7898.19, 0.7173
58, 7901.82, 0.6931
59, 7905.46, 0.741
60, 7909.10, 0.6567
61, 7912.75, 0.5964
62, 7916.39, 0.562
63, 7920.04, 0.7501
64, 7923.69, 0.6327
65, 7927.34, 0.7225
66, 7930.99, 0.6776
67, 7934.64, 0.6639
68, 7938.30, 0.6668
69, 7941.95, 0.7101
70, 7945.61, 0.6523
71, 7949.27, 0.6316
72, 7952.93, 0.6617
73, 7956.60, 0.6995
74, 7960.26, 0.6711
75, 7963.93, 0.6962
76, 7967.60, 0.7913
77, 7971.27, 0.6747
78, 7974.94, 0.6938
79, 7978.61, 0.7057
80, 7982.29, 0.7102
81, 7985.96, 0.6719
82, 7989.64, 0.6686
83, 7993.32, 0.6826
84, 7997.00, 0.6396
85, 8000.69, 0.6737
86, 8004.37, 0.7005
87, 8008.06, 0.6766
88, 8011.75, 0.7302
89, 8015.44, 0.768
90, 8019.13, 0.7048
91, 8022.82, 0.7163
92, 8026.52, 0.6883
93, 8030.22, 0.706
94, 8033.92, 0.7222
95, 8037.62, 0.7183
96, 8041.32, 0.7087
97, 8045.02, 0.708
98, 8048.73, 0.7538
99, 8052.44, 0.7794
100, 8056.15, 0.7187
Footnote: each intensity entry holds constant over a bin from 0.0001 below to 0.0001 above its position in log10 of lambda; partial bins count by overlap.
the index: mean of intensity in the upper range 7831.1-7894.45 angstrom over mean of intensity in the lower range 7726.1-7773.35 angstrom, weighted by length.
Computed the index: 1.0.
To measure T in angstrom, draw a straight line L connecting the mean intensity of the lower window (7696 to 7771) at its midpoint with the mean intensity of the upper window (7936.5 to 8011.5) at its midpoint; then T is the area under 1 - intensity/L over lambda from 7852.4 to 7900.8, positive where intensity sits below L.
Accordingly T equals -0.5 angstrom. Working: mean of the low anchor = 0.747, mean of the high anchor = 0.685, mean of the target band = 0.718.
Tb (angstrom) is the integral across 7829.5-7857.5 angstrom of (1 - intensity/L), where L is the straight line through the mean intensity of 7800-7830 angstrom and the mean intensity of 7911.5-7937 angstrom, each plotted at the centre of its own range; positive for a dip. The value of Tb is -1.3 angstrom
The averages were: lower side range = 0.747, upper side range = 0.659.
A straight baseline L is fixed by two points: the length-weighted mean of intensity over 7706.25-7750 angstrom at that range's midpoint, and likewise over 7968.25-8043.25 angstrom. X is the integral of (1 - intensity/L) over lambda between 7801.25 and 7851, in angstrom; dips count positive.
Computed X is -1.3 angstrom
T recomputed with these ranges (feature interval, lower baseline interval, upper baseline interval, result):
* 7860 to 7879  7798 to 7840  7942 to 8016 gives 0.7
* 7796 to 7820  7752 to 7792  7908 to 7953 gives -0.7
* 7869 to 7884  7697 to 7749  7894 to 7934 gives -0.6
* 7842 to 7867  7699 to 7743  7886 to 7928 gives -1.7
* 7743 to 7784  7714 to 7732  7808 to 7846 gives -1.1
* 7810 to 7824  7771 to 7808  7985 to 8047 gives 0.2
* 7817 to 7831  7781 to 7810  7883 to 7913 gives -0.5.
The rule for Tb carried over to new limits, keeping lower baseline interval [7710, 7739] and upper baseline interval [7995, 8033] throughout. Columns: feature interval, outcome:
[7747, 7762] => -0.5 angstrom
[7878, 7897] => 0.3 angstrom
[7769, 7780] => -0.7 angstrom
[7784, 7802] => -0.4 angstrom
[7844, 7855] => -0.5 angstrom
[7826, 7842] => -0.9 angstrom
